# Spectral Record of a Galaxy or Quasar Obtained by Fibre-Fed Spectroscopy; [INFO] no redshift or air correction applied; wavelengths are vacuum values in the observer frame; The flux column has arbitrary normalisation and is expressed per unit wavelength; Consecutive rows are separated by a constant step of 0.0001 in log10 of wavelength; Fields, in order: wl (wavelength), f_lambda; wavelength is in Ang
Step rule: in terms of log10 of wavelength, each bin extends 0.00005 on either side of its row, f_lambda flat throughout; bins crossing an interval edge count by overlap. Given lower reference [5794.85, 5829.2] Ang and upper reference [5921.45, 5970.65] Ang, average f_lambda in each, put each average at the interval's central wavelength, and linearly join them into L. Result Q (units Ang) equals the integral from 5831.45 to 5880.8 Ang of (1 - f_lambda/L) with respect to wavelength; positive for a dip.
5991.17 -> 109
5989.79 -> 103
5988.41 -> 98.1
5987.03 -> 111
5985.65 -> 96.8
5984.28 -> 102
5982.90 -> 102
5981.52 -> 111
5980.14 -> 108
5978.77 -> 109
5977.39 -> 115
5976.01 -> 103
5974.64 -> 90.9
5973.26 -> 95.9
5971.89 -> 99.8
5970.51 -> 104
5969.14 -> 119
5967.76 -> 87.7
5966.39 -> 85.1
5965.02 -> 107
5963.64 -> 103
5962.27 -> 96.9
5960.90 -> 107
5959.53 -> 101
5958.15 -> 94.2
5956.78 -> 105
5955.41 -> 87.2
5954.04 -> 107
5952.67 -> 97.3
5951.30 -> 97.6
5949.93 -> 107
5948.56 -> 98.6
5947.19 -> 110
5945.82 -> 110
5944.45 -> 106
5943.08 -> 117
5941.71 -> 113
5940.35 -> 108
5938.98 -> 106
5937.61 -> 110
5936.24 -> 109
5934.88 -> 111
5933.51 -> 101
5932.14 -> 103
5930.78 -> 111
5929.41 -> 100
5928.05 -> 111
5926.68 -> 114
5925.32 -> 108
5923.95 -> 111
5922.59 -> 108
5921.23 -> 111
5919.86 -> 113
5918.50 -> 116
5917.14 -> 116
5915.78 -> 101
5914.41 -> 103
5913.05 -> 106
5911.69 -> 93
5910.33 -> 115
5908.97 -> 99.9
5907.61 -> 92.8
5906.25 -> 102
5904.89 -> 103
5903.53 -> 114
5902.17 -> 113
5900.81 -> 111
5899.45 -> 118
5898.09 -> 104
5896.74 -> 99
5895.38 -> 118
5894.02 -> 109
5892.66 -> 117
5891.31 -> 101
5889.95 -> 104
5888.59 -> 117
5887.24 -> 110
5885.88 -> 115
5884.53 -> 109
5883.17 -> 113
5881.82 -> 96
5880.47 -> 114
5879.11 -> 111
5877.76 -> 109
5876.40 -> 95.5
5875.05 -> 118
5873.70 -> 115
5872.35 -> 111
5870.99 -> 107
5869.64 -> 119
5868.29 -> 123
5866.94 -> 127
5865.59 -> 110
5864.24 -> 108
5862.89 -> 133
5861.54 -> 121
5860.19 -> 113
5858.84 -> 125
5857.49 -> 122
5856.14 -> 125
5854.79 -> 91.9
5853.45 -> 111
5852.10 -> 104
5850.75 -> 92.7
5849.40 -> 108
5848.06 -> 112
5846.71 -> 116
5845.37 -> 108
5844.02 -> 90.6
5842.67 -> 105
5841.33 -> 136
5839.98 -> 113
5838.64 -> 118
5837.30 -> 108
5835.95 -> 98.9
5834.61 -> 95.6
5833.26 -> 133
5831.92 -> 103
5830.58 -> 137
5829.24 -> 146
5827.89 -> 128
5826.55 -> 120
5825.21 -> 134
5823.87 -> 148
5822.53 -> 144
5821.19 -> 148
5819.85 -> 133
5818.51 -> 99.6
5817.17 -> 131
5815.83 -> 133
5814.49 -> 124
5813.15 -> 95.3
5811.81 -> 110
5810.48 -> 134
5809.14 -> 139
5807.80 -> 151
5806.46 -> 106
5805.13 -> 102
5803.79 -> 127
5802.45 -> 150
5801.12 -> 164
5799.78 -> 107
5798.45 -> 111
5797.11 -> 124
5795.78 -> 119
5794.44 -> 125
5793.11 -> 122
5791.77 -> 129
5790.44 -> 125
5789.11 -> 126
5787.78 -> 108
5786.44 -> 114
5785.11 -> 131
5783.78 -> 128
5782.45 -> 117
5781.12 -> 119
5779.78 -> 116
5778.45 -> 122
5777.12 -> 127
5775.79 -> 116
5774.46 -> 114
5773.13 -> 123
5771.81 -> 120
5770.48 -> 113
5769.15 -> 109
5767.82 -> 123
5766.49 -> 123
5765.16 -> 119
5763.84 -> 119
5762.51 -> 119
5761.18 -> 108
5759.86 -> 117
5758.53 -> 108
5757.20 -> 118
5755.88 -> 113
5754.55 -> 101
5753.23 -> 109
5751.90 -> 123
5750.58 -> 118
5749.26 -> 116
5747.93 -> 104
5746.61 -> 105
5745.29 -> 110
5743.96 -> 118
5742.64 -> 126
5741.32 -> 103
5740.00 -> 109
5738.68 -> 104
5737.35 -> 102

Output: 3.2 Ang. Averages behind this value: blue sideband 128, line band 112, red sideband 105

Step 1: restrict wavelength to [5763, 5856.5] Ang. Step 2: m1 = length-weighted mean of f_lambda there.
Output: 120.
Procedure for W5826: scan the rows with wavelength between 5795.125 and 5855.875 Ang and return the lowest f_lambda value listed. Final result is 90.6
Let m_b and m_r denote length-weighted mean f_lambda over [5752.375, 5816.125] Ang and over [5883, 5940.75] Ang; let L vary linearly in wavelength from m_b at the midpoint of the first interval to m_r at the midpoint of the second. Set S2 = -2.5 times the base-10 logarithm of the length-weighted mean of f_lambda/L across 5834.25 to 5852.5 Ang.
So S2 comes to 0.067 mag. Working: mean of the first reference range 120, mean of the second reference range 108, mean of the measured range 108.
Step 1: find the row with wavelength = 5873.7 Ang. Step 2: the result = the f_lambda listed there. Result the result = 115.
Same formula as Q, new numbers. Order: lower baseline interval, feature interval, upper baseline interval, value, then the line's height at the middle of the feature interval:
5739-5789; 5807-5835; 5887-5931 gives -3.80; 113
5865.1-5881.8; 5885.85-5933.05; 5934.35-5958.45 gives 0.42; 109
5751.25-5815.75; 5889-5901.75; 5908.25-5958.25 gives 0.08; 110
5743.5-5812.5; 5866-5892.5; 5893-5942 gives -0.07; 111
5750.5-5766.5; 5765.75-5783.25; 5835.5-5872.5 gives -0.67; 114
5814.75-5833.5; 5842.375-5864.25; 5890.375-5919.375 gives 2.00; 122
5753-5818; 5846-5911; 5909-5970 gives 0.33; 111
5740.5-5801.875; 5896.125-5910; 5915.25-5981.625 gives 0.34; 109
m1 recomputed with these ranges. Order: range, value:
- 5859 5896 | 113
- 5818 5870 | 118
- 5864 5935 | 109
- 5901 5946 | 108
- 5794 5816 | 125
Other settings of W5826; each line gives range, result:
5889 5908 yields 92.8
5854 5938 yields 91.9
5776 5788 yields 108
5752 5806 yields 101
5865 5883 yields 95.5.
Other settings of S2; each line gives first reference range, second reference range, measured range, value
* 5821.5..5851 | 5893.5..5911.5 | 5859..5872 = -0.04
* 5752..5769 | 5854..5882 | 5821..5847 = -0.06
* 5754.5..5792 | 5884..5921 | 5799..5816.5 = -0.10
